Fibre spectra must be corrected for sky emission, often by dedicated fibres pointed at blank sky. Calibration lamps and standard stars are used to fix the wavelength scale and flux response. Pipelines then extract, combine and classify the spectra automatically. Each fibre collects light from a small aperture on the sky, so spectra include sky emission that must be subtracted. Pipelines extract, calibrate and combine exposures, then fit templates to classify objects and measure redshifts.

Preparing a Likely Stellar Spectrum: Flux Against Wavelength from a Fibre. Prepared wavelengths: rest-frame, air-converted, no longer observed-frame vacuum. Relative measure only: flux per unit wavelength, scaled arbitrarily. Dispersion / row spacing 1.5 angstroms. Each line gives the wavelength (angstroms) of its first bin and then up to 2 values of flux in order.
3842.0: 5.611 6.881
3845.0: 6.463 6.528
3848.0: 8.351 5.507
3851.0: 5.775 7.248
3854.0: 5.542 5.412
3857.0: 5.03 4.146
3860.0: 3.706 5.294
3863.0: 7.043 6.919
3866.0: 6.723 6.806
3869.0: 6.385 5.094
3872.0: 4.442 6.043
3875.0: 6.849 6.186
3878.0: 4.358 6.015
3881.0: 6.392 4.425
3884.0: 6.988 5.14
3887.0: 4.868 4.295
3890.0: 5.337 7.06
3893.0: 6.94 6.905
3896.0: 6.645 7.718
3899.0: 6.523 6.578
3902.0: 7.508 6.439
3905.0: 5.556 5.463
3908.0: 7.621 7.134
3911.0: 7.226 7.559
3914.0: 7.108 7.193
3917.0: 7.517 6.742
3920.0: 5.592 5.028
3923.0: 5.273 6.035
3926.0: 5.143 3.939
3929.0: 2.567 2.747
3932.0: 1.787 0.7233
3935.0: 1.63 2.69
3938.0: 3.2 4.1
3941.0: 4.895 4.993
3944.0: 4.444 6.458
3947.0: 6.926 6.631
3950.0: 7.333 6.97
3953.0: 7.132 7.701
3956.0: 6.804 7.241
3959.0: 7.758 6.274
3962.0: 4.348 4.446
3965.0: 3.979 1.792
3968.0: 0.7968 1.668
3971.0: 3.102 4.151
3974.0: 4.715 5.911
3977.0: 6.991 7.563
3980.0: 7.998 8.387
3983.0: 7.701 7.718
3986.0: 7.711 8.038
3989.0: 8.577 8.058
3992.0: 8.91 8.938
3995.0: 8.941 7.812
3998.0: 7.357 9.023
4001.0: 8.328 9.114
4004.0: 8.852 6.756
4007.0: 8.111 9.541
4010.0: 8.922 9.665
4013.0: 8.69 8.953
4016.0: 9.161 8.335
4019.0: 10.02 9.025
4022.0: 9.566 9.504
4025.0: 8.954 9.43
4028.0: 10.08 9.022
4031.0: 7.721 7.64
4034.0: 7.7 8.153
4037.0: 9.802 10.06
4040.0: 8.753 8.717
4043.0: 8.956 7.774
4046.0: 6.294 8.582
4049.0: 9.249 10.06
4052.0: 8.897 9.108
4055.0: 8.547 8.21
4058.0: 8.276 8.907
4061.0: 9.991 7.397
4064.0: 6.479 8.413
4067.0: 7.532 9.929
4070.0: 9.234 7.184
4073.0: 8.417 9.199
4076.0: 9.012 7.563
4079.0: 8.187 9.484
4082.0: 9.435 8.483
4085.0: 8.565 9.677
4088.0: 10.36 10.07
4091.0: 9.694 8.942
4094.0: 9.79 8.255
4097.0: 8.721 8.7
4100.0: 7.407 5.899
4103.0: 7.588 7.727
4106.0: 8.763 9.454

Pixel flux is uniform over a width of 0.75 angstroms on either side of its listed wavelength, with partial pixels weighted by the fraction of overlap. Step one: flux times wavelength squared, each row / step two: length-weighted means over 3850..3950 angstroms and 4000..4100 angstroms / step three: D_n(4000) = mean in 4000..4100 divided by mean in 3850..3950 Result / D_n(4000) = 1.69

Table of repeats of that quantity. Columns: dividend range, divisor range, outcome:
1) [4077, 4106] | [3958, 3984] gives 1.77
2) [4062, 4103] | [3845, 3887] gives 1.63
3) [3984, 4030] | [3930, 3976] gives 1.94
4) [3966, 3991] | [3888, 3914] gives 0.93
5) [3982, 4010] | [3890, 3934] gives 1.48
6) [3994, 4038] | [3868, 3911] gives 1.53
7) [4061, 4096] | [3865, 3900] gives 1.61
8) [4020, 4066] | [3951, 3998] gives 1.40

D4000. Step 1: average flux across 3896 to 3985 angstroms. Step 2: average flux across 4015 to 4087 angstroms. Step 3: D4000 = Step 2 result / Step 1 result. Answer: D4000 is 1.57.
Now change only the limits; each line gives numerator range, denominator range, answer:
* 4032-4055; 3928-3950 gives 2.18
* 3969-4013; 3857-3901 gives 1.29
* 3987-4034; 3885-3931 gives 1.44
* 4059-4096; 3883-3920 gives 1.34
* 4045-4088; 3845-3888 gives 1.48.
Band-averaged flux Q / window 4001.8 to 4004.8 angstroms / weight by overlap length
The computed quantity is 8.94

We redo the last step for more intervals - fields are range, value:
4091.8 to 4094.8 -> 9.35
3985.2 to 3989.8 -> 8.1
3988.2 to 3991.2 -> 8.32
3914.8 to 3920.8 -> 6.74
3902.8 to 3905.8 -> 5.98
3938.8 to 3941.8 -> 4.51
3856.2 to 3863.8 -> 5.06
